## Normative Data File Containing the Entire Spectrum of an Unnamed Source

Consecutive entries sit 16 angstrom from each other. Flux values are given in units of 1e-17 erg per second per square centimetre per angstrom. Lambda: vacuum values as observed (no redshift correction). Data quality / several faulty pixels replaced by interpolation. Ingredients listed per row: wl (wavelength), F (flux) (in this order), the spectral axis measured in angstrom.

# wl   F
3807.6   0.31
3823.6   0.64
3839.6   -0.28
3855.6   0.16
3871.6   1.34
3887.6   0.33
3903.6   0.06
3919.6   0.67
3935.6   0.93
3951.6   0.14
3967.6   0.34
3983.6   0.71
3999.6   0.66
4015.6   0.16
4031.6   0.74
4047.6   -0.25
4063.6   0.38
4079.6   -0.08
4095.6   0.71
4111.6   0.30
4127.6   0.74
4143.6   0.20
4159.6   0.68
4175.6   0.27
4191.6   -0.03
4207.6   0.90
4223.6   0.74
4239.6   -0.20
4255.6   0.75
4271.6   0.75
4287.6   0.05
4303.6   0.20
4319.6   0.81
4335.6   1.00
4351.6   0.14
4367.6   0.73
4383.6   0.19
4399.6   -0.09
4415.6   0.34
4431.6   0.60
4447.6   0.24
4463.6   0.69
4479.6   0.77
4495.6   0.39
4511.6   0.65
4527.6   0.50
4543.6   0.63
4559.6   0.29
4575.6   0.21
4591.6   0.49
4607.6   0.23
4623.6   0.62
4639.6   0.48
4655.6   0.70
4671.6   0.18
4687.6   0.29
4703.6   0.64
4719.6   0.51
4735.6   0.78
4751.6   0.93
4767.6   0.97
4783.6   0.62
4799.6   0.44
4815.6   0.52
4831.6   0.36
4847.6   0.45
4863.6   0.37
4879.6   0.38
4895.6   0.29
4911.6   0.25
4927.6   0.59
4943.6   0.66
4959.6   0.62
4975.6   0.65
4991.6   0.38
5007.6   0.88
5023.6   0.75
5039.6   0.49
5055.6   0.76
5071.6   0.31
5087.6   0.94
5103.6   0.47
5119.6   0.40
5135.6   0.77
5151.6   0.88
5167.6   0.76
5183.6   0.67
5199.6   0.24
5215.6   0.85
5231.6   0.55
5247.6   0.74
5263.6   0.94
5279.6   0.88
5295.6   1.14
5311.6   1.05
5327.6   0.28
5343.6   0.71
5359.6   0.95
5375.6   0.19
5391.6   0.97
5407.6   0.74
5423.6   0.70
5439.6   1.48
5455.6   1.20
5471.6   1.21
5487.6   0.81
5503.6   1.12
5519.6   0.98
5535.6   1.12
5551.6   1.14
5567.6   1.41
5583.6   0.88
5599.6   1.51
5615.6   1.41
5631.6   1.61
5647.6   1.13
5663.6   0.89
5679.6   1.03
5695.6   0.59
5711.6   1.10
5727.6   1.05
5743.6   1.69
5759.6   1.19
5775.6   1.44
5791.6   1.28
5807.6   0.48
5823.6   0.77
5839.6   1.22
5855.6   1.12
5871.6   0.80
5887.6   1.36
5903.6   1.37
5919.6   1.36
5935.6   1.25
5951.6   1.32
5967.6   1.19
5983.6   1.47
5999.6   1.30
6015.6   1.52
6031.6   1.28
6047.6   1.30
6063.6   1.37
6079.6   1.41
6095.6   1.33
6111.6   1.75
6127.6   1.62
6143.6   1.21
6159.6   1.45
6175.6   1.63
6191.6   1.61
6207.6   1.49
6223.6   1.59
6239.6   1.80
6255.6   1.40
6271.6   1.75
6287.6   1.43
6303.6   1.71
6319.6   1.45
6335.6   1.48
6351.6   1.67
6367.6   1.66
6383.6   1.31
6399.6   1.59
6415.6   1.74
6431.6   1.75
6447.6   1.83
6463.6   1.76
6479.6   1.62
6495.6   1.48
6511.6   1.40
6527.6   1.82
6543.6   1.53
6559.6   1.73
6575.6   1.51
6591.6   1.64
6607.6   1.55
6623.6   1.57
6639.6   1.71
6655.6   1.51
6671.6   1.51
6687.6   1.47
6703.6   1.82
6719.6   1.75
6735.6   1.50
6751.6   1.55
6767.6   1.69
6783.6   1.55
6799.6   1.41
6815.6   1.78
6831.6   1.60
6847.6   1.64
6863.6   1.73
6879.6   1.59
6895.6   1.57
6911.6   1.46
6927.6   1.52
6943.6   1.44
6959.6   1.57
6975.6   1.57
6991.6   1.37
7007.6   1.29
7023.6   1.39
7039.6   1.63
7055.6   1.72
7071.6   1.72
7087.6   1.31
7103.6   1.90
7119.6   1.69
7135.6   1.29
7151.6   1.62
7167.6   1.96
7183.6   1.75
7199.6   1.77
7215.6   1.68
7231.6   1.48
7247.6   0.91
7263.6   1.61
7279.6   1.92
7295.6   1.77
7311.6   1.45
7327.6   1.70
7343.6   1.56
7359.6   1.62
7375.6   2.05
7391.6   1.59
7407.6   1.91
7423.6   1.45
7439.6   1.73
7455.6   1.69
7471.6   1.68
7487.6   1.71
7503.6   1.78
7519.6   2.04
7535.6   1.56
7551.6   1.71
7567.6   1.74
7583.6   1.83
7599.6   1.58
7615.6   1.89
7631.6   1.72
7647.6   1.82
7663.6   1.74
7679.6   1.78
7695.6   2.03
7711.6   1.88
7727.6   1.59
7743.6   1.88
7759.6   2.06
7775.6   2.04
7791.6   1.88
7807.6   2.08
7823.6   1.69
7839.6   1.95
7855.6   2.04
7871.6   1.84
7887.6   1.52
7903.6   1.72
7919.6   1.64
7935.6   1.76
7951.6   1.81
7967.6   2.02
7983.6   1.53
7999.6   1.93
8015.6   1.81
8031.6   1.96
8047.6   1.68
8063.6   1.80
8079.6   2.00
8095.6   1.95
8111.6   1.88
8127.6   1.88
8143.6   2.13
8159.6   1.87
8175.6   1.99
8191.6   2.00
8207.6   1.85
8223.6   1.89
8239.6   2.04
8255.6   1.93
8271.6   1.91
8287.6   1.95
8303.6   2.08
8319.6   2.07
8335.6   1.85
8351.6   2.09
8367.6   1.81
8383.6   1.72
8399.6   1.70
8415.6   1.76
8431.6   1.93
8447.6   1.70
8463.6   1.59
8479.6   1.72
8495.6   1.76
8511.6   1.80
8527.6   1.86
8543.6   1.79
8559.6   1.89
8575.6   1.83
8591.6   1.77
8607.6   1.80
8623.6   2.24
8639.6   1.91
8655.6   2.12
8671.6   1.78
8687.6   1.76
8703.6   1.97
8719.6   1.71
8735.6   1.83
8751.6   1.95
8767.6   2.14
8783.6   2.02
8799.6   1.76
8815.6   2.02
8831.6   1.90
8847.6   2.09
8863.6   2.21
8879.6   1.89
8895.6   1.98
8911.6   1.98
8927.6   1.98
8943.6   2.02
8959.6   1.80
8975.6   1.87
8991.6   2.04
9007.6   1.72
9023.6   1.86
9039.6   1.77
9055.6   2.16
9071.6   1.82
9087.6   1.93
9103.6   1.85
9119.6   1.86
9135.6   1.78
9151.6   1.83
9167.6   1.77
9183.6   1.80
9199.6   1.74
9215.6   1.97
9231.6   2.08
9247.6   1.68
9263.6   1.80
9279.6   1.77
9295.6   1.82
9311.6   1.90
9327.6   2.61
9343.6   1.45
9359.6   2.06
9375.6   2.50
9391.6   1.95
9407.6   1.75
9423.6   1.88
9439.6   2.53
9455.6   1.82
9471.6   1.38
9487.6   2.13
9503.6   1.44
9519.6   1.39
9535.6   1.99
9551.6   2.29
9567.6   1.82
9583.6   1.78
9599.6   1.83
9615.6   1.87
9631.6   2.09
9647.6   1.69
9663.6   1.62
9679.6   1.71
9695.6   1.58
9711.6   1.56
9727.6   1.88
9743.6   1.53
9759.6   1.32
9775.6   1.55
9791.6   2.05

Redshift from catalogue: 0.355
